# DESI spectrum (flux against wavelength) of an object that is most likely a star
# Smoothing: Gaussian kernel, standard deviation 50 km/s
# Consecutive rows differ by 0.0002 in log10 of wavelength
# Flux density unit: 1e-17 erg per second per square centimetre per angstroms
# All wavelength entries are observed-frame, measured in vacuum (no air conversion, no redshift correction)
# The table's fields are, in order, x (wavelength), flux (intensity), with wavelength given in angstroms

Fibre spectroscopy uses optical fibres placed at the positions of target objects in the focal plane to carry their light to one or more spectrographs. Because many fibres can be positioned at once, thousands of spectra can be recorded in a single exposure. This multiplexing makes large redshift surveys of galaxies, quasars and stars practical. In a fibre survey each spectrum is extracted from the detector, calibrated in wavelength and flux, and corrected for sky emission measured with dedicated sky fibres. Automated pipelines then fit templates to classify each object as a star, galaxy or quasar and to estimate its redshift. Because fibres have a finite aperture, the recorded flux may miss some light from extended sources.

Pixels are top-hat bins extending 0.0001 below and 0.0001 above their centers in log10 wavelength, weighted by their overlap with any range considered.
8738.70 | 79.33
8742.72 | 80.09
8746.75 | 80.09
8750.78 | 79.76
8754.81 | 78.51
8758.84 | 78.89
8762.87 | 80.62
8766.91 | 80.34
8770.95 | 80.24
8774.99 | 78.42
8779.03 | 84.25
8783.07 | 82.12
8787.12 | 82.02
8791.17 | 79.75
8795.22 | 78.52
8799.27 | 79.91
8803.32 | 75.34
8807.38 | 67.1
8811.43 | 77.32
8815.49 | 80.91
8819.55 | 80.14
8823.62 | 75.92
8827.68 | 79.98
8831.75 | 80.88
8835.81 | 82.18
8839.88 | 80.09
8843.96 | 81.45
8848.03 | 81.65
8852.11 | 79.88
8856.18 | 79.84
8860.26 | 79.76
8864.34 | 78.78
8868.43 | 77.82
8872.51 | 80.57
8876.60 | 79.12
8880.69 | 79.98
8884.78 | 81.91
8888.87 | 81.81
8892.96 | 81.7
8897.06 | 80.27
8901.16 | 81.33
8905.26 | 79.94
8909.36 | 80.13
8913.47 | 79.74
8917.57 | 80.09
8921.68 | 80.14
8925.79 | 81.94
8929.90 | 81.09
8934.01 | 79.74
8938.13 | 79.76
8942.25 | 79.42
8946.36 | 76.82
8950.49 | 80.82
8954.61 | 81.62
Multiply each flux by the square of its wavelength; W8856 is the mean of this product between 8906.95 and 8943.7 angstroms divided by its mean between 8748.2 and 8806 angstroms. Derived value 1.04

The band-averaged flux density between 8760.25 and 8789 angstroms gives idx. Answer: 81.1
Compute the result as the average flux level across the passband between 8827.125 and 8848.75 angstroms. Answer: 81.1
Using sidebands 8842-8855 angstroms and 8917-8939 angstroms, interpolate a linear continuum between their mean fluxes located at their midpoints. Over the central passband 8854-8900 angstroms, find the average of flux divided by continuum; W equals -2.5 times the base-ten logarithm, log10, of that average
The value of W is 0.008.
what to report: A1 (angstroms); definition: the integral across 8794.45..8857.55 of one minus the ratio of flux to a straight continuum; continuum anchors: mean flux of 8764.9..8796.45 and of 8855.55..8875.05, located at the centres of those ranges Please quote 0.9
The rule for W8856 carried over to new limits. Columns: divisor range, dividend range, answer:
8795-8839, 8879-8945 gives 1.05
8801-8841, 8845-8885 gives 1.03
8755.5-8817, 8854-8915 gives 1.04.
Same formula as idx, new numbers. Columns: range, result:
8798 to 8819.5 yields 76.4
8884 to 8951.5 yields 80.4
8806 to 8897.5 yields 79.6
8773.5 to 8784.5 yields 81.8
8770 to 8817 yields 78.8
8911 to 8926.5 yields 80.3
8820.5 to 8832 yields 78.7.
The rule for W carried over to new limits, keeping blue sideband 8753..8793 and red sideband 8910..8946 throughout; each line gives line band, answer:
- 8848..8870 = 0.01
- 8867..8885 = 0.01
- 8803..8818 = 0.07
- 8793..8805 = 0.03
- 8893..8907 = -0.01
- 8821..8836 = 0.01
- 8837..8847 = -0.01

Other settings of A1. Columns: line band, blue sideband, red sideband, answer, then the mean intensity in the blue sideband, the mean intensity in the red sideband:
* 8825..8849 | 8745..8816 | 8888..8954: -0.4 angstroms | 79.1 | 80.3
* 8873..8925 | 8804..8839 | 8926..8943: -0.7 angstroms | 78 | 80.2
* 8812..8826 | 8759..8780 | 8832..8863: 0.3 angstroms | 80.4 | 80.7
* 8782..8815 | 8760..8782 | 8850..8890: 1.1 angstroms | 80.8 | 79.9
